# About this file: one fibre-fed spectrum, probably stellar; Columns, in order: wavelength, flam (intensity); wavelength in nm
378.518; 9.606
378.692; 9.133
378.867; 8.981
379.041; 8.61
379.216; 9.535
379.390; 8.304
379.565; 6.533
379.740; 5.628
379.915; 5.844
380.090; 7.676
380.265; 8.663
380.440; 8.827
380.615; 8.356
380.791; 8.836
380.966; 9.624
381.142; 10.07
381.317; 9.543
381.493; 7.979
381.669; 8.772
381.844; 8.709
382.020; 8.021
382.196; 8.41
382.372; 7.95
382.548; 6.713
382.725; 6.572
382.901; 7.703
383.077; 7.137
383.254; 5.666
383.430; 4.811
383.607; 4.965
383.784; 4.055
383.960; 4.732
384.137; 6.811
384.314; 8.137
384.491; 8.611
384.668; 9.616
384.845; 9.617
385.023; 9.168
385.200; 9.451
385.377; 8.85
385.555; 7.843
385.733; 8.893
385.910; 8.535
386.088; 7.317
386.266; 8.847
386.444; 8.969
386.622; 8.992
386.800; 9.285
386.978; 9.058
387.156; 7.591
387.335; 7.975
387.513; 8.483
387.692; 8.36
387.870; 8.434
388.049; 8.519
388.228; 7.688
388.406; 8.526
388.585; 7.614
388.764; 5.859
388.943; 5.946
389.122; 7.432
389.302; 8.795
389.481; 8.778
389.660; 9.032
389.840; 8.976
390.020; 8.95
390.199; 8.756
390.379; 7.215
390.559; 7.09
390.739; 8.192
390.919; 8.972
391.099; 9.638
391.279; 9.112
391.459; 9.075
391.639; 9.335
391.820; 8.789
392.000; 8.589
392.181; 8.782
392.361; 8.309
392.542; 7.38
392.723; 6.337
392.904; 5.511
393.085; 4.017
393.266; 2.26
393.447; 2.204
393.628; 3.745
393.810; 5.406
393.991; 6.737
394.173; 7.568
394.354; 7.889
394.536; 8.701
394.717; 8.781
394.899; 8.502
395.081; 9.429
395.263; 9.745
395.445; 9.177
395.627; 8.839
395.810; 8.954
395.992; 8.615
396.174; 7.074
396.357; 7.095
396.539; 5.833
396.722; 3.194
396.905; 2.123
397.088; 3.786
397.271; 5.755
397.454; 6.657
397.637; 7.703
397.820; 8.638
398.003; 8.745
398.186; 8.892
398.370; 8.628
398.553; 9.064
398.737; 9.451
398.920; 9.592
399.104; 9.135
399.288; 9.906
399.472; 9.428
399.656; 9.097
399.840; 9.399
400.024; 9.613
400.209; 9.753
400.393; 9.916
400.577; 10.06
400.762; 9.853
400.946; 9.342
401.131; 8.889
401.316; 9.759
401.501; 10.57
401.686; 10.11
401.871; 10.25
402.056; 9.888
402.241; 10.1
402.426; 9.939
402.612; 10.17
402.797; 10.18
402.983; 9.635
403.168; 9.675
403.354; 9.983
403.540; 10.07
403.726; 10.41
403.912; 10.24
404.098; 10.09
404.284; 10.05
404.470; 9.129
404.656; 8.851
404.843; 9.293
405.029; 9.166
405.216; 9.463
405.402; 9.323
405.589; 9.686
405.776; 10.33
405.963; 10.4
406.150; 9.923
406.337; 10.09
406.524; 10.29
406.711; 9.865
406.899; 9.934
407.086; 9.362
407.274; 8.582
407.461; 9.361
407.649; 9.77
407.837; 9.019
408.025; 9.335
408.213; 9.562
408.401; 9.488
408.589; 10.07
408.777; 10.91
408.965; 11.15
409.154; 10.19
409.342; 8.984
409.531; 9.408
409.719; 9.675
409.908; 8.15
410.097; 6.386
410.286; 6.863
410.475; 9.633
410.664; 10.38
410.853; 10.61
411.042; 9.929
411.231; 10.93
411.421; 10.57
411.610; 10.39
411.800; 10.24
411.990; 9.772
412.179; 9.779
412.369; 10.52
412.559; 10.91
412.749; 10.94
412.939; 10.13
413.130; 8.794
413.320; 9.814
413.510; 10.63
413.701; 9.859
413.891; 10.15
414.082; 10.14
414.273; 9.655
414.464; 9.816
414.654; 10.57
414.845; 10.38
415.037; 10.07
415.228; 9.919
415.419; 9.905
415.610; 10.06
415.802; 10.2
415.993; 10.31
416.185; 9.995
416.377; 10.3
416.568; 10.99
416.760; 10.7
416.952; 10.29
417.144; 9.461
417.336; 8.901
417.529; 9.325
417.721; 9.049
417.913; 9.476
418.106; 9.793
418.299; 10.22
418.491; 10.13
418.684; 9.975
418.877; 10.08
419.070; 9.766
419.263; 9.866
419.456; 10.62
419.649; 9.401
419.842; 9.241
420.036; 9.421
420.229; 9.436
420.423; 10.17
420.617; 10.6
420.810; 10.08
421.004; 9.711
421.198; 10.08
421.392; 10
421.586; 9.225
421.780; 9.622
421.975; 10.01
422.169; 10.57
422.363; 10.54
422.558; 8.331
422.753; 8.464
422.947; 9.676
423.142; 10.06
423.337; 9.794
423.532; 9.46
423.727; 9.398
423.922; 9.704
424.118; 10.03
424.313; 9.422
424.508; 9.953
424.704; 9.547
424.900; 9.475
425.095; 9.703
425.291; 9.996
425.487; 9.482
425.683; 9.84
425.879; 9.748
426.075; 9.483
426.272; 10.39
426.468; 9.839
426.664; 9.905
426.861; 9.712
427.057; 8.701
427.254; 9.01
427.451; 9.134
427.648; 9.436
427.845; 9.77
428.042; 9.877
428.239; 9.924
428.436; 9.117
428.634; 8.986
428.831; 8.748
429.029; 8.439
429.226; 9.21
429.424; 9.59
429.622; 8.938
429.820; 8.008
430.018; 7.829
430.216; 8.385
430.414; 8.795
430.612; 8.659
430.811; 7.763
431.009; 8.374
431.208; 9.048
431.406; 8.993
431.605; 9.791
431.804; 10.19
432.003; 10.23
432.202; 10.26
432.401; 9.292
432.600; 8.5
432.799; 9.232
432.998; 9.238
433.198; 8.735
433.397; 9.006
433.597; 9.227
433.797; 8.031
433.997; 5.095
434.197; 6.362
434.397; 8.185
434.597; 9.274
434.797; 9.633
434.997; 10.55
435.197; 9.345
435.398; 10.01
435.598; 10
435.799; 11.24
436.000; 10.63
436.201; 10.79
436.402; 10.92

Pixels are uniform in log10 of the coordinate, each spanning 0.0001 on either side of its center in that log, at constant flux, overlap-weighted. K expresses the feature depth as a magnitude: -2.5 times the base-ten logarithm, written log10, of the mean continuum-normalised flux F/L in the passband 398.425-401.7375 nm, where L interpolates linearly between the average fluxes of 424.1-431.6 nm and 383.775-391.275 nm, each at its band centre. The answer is -0.12 mag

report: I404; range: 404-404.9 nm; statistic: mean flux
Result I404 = 9.5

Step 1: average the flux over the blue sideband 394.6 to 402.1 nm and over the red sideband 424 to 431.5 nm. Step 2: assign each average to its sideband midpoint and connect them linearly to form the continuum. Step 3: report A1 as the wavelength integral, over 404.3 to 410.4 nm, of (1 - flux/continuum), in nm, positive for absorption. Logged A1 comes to -0.50 nm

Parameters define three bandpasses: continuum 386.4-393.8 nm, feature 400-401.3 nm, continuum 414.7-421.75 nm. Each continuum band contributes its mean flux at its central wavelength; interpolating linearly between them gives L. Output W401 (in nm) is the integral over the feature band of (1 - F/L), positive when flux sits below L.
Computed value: -0.17 nm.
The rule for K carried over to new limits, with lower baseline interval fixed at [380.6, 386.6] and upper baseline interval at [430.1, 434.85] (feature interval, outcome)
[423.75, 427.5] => -0.12 mag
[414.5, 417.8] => -0.18 mag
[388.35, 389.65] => 0.05 mag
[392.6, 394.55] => 0.44 mag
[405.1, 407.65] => -0.17 mag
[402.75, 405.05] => -0.18 mag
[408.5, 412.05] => -0.16 mag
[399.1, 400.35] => -0.16 mag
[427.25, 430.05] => -0.05 mag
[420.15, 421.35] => -0.17 mag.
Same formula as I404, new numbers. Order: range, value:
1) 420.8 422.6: 9.85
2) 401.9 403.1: 10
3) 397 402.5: 9.07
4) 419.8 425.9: 9.72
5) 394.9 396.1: 9.05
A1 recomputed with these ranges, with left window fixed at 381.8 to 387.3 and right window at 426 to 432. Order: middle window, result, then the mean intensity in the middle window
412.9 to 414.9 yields -0.30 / 9.98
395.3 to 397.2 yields 0.37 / 6.55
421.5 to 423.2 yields -0.13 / 9.6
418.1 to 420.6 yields -0.29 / 9.88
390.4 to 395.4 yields 0.38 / 7.42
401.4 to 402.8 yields -0.31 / 10.1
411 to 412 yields -0.20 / 10.4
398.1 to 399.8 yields -0.21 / 9.25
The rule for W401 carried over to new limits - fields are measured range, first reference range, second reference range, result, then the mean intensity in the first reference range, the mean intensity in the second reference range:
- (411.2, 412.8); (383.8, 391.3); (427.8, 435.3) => -0.33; 8.25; 8.9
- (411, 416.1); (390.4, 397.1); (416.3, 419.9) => -0.43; 7.19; 9.88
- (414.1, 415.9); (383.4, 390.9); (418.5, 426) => -0.13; 8.01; 9.75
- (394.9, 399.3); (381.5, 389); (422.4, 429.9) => 0.29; 7.8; 9.44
